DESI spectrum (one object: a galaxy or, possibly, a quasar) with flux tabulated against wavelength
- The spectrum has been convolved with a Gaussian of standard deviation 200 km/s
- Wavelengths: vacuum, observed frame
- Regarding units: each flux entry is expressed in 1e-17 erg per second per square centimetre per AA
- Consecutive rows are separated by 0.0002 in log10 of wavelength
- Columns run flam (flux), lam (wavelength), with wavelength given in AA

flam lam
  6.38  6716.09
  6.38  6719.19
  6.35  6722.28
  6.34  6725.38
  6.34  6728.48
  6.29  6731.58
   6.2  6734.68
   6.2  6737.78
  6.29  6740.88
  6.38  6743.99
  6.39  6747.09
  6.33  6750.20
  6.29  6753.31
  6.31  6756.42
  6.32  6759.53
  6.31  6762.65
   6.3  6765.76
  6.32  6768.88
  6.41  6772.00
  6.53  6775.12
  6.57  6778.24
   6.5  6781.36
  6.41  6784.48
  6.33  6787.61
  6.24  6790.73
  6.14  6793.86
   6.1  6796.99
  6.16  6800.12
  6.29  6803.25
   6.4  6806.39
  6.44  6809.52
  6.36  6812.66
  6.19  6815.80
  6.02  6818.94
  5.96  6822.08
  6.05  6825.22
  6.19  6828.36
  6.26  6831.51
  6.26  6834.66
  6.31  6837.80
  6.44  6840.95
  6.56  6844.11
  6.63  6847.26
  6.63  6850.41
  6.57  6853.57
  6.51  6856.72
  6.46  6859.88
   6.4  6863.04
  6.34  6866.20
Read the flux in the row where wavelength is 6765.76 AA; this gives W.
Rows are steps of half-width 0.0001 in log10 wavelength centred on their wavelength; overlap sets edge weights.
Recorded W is 6.3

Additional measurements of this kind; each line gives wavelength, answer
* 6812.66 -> 6.36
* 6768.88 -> 6.32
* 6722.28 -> 6.35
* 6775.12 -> 6.53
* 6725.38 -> 6.34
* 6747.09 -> 6.39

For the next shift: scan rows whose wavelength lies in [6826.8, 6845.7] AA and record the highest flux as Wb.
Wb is 6.56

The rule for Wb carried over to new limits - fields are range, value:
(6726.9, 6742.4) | 6.34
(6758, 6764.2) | 6.32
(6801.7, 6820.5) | 6.44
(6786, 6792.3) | 6.33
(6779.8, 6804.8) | 6.5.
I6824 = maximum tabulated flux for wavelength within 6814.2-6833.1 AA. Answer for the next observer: 6.26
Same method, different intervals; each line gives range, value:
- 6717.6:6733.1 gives 6.38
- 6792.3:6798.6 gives 6.14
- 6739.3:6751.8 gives 6.39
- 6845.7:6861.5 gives 6.63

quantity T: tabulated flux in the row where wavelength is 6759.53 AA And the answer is 6.32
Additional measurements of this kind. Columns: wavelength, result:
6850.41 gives 6.63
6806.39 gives 6.4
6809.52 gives 6.44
